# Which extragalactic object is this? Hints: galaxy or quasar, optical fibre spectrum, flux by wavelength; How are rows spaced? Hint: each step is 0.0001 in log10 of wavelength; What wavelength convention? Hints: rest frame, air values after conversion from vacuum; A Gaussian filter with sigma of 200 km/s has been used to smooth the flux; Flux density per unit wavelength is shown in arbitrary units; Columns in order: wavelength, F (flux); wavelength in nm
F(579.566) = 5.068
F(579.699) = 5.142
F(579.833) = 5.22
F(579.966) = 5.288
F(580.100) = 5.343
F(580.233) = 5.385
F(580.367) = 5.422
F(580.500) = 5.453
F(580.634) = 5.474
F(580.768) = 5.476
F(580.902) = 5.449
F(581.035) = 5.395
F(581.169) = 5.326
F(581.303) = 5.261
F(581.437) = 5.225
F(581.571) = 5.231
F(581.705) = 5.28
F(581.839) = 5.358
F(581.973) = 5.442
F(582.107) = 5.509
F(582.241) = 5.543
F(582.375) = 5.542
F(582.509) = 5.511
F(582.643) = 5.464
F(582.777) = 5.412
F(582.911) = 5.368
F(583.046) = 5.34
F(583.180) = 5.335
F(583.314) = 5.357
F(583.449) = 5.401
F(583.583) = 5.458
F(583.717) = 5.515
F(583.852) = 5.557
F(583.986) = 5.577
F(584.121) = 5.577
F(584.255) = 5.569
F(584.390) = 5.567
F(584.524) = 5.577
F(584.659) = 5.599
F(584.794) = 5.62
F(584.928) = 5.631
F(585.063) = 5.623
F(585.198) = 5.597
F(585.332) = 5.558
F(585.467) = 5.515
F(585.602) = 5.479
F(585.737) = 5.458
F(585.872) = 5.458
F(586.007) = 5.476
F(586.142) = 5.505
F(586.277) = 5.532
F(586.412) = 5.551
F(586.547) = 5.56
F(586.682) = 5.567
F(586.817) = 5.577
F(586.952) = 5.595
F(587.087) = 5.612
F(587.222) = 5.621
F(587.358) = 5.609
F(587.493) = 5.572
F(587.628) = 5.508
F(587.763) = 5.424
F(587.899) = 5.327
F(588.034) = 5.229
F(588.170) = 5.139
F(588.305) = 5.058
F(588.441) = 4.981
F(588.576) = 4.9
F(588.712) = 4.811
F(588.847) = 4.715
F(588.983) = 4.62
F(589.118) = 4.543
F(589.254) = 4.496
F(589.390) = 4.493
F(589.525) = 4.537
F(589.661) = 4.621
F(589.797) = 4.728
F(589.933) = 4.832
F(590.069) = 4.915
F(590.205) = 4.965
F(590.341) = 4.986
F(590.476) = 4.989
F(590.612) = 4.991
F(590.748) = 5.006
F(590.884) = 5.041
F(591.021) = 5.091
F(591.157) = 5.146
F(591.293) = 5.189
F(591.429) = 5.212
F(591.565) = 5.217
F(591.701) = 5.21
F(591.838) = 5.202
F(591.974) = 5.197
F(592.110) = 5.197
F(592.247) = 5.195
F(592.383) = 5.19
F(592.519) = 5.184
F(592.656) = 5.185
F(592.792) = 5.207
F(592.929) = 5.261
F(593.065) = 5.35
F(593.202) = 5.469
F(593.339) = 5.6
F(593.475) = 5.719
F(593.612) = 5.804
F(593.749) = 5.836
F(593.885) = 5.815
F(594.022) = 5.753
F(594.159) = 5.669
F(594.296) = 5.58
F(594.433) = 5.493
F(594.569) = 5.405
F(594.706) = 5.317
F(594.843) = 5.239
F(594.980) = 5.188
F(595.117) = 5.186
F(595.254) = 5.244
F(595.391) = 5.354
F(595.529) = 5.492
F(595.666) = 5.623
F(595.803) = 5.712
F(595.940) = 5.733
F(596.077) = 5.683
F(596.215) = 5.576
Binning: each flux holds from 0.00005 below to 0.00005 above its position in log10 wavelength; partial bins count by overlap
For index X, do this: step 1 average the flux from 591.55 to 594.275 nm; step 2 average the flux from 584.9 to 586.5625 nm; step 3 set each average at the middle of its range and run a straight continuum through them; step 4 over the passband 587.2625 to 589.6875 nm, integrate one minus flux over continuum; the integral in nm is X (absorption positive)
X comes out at 0.22 nm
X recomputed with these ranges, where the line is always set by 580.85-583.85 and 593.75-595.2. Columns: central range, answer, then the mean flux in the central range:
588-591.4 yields 0.35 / 4.88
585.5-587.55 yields -0.04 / 5.54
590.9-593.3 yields 0.11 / 5.22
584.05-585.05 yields -0.03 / 5.59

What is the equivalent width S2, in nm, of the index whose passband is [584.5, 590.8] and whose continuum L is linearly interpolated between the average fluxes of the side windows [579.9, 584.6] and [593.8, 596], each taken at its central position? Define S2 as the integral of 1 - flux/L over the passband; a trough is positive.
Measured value 0.27 nm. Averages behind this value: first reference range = 5.43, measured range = 5.23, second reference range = 5.49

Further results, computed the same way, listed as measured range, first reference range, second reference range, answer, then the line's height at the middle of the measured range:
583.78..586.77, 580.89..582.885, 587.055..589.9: -0.20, 5.2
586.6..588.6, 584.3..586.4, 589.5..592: -0.03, 5.32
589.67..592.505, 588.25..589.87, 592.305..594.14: 0.01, 5.09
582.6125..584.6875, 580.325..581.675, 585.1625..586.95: -0.01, 5.45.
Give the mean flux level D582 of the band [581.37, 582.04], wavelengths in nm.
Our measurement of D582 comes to 5.31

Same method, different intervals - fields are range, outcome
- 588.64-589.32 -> 4.64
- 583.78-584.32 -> 5.57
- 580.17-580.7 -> 5.43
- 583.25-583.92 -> 5.46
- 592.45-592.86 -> 5.2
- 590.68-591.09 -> 5.04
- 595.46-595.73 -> 5.55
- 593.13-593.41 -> 5.53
